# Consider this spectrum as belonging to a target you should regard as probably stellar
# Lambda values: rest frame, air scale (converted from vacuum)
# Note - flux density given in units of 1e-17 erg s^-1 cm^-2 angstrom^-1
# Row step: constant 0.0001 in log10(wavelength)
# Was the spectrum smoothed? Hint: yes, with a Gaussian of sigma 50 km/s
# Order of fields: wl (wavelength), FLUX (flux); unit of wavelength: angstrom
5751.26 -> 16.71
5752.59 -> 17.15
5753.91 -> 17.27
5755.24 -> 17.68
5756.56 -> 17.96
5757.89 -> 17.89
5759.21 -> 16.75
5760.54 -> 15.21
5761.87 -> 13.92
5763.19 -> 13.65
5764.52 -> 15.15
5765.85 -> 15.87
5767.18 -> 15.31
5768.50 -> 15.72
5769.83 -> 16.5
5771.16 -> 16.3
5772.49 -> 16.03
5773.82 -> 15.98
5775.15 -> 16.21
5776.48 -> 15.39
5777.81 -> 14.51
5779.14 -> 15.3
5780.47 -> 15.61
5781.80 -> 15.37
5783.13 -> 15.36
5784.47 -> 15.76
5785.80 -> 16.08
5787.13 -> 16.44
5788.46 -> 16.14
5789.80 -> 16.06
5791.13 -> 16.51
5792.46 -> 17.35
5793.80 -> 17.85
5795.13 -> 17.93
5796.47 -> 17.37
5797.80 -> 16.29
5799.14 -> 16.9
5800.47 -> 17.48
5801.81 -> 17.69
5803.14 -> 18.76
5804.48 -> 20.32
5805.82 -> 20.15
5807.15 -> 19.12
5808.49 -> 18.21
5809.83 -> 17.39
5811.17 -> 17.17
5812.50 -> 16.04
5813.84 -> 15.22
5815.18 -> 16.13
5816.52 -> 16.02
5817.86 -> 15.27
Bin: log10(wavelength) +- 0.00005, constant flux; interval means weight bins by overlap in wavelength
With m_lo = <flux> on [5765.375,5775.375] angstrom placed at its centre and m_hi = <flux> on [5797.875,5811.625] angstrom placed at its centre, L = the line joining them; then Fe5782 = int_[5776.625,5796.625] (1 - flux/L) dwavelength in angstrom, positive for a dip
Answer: 1.0 angstrom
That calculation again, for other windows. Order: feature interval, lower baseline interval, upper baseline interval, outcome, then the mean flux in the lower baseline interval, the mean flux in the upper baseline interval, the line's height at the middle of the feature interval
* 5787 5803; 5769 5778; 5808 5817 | -0.8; 15.9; 16.6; 16.3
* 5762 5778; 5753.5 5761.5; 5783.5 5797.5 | 1.3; 17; 16.7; 16.9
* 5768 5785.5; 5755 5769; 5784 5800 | 0.6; 15.9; 16.8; 16.3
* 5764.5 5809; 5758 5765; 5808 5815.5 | -2.1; 15.2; 16.7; 15.9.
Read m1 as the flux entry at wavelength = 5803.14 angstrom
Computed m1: 18.76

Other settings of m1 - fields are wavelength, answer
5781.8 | 15.37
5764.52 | 15.15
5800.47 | 17.48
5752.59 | 17.15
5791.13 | 16.51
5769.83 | 16.5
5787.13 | 16.44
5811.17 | 17.17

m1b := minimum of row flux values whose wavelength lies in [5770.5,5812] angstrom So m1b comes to 14.51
